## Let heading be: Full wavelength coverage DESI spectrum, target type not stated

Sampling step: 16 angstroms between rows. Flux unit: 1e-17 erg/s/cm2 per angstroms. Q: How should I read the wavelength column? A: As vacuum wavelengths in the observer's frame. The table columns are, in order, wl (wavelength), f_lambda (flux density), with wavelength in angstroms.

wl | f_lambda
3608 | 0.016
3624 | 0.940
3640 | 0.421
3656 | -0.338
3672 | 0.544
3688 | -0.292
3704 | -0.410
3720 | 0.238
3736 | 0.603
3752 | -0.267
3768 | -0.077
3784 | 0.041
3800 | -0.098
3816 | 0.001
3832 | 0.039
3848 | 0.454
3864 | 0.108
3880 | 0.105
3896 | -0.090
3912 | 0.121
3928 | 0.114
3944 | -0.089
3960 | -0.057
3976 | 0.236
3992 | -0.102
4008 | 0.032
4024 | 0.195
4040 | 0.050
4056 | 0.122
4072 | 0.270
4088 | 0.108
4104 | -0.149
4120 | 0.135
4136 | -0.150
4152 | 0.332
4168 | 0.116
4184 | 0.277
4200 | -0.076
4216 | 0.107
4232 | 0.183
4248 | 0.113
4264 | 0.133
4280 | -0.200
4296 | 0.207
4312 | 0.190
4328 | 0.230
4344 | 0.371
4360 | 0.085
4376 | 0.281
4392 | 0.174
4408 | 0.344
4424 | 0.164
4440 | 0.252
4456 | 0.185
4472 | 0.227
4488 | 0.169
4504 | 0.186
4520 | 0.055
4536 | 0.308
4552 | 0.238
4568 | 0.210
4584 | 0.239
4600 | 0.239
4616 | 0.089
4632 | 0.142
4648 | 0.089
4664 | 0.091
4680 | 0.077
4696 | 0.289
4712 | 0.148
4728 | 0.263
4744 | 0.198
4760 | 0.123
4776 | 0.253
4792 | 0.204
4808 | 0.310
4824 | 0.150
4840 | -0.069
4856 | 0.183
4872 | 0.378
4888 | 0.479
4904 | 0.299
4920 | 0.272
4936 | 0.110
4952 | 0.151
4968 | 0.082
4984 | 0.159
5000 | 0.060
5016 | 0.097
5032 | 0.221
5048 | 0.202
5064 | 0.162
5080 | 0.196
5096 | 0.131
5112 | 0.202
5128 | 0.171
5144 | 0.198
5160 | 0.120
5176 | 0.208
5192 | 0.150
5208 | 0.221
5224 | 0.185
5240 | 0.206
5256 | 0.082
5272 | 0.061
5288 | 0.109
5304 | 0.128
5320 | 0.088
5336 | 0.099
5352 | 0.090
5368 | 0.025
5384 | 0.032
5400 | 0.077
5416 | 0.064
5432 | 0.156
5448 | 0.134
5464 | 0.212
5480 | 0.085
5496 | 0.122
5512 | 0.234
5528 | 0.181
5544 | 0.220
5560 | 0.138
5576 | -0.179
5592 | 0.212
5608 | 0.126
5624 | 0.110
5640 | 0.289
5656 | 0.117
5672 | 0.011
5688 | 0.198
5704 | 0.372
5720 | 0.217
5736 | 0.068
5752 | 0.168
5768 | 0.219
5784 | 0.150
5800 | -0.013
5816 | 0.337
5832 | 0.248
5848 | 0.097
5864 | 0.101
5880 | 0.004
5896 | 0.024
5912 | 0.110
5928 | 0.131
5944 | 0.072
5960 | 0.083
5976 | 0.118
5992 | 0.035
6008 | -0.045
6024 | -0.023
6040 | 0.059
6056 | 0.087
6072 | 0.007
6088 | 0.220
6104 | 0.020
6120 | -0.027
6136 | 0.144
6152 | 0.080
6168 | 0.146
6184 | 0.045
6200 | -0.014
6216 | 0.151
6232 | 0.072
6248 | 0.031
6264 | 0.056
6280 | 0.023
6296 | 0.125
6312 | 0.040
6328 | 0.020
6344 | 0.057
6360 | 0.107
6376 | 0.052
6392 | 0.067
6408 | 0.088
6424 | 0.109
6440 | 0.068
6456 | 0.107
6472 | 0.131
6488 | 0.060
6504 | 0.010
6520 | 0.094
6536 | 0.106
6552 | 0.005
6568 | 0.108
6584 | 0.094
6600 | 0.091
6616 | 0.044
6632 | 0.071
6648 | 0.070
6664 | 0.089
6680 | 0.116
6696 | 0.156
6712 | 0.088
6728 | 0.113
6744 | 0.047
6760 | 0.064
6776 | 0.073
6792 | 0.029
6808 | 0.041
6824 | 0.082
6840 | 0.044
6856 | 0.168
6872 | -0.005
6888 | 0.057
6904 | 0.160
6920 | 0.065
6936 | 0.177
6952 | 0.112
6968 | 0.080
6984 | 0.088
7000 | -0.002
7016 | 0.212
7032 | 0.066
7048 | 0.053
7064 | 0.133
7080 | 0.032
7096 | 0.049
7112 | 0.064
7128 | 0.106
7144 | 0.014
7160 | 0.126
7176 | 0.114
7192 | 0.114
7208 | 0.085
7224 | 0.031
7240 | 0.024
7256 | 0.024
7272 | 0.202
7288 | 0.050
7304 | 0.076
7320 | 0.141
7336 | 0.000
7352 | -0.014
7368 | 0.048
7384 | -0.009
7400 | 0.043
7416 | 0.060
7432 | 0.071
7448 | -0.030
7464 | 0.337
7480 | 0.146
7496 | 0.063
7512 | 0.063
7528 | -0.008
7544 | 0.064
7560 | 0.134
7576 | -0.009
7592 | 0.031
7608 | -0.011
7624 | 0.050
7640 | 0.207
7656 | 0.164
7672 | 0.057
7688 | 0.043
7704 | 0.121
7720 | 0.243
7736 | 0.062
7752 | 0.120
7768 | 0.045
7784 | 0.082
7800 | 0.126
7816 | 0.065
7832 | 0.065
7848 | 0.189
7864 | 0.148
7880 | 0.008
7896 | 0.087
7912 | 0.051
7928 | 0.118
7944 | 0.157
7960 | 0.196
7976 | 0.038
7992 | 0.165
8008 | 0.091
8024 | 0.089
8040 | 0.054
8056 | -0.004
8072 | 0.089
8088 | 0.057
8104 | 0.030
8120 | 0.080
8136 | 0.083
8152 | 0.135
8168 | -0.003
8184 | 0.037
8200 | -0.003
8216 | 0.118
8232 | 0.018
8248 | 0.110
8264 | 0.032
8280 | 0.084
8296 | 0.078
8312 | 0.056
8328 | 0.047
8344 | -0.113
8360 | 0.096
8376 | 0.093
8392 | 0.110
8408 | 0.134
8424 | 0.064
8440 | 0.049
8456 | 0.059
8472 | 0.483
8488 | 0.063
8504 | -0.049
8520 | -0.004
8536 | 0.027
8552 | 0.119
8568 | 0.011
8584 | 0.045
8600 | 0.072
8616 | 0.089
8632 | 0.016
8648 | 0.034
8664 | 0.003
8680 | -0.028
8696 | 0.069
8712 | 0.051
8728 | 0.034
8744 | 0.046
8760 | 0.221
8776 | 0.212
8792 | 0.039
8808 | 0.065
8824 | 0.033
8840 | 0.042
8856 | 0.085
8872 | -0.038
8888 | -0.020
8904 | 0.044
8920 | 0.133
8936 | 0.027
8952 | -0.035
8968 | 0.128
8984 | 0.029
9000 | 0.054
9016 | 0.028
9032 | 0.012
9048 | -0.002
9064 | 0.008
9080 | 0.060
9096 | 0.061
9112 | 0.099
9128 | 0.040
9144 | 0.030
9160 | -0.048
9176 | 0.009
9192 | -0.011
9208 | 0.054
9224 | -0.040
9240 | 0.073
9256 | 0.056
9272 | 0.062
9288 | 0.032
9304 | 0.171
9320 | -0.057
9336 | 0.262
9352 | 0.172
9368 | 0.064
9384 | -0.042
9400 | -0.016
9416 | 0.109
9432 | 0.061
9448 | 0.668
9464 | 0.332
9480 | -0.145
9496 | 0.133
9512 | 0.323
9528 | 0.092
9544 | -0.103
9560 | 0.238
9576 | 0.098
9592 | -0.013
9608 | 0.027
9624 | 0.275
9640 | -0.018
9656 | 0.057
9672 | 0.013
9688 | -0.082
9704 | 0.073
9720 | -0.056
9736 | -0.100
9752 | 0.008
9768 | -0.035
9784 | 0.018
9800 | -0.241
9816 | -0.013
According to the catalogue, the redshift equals 0.138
